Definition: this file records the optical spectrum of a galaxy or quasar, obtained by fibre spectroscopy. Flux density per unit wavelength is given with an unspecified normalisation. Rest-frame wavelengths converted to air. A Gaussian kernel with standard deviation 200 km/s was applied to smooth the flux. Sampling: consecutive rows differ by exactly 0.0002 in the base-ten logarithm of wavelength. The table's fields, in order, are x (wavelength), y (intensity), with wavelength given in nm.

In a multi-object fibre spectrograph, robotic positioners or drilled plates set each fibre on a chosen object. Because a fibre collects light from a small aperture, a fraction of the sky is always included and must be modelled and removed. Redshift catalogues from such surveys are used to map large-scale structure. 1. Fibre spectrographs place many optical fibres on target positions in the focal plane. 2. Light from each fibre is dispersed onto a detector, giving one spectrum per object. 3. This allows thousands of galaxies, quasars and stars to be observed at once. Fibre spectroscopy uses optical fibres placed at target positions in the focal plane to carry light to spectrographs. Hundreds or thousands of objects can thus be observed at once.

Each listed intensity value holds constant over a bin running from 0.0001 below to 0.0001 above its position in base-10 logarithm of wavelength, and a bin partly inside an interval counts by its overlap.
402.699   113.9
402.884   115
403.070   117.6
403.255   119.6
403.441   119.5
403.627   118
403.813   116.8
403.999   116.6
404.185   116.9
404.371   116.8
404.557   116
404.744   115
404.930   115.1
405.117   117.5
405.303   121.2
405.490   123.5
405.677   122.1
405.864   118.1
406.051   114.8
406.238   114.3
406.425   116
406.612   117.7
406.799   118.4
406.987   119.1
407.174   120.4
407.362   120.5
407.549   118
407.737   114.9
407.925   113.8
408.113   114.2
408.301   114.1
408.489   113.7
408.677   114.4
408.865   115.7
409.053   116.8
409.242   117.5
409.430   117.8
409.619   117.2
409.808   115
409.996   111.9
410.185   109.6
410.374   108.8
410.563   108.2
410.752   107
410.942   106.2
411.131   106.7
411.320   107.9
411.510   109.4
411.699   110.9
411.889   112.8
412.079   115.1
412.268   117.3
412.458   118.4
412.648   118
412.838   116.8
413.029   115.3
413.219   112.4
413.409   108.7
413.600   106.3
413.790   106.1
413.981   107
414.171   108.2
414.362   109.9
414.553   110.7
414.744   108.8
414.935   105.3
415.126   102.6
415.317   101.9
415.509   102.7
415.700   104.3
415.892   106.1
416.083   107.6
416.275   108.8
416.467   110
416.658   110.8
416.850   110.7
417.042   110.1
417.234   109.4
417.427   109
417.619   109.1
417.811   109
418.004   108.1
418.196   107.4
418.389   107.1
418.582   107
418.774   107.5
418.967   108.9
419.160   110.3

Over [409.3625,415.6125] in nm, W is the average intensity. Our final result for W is 110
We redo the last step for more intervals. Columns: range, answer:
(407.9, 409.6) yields 115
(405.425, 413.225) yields 115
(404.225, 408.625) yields 117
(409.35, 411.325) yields 111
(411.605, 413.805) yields 113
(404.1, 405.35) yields 117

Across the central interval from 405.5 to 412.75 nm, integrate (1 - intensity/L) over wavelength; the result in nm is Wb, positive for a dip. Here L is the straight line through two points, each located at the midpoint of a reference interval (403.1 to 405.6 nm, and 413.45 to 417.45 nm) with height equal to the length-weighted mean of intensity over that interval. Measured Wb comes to -0.079 nm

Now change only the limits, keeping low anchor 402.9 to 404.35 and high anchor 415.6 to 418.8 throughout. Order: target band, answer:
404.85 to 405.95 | -0.03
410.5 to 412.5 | 0.03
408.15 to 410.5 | -0.01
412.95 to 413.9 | 0.01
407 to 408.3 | -0.02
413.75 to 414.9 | 0.02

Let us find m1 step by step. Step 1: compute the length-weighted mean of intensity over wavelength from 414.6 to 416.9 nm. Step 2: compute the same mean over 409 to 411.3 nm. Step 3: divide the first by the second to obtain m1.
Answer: 0.96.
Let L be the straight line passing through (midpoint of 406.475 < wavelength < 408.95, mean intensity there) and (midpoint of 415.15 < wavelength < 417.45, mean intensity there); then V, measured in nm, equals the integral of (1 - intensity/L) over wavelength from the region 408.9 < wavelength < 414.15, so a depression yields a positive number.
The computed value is 0.02 nm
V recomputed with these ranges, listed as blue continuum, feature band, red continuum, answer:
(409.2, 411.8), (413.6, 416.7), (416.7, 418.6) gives 0.08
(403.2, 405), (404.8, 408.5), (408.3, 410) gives -0.03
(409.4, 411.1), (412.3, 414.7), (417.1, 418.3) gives -0.04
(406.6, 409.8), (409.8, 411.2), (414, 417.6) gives 0.06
